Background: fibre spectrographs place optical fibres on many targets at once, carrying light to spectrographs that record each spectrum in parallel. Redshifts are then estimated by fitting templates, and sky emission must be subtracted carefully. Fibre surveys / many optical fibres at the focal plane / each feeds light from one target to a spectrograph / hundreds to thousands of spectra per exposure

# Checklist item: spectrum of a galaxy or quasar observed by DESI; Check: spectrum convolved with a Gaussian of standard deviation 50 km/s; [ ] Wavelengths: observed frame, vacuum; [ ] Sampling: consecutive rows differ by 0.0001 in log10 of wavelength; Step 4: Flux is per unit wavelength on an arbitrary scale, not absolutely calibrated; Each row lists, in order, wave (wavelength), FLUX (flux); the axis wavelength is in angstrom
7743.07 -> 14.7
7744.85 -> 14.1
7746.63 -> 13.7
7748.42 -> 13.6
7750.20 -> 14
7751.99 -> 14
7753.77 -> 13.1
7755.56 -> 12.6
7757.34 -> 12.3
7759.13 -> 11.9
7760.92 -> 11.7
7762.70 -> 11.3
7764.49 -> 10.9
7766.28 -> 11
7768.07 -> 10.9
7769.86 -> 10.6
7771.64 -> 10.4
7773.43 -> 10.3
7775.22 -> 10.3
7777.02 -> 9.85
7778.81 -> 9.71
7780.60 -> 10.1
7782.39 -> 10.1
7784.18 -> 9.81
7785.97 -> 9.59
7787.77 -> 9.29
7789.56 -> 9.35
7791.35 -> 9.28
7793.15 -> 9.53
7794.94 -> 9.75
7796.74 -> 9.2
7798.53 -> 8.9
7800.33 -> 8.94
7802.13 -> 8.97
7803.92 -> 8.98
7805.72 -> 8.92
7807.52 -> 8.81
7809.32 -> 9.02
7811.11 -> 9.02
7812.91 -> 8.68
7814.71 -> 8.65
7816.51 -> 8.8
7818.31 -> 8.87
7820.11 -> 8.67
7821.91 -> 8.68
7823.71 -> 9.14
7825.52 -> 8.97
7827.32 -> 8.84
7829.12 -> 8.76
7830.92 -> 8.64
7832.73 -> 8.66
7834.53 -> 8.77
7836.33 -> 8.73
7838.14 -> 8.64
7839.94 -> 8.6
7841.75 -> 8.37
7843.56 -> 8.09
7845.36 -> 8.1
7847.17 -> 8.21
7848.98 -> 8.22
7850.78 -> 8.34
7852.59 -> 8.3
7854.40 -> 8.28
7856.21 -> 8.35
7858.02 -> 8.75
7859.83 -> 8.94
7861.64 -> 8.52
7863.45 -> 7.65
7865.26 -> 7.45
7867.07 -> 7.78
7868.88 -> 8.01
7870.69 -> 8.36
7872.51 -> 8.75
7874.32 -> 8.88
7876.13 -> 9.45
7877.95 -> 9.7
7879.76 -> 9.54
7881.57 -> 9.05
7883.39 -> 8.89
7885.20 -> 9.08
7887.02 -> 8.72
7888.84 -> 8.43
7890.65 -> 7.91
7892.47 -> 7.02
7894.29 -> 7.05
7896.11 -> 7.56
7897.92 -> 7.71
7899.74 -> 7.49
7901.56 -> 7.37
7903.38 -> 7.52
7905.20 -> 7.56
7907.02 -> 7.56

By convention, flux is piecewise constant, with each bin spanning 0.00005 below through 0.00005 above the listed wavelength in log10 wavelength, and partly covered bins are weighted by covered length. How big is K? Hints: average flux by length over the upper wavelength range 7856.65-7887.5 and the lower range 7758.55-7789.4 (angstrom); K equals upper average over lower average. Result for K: 0.83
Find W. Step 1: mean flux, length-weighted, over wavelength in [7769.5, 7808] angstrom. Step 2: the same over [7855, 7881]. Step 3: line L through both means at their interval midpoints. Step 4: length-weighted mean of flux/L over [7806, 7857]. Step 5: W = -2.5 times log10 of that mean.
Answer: 0.05 mag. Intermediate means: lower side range 9.57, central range 8.62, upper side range 8.59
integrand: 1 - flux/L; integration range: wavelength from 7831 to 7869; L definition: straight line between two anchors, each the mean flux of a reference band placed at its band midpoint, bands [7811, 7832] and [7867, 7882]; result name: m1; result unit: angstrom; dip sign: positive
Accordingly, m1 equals 2.2 angstrom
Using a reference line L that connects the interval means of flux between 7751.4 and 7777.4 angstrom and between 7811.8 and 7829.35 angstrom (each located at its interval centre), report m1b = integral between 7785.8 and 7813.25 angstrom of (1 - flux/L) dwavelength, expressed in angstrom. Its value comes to 1.8 angstrom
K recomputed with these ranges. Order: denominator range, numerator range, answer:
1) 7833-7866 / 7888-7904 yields 0.90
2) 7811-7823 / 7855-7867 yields 0.94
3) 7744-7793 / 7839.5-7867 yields 0.74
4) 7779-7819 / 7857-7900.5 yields 0.91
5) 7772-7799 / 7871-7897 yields 0.88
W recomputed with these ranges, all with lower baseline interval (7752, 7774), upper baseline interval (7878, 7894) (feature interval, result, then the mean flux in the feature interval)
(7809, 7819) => 0.168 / 8.83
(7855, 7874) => 0.103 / 8.28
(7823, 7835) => 0.131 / 8.82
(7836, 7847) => 0.153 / 8.39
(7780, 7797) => 0.140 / 9.61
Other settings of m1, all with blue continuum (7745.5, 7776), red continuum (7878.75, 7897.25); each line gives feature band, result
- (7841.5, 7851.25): 1.3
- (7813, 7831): 2.5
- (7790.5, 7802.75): 1.9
